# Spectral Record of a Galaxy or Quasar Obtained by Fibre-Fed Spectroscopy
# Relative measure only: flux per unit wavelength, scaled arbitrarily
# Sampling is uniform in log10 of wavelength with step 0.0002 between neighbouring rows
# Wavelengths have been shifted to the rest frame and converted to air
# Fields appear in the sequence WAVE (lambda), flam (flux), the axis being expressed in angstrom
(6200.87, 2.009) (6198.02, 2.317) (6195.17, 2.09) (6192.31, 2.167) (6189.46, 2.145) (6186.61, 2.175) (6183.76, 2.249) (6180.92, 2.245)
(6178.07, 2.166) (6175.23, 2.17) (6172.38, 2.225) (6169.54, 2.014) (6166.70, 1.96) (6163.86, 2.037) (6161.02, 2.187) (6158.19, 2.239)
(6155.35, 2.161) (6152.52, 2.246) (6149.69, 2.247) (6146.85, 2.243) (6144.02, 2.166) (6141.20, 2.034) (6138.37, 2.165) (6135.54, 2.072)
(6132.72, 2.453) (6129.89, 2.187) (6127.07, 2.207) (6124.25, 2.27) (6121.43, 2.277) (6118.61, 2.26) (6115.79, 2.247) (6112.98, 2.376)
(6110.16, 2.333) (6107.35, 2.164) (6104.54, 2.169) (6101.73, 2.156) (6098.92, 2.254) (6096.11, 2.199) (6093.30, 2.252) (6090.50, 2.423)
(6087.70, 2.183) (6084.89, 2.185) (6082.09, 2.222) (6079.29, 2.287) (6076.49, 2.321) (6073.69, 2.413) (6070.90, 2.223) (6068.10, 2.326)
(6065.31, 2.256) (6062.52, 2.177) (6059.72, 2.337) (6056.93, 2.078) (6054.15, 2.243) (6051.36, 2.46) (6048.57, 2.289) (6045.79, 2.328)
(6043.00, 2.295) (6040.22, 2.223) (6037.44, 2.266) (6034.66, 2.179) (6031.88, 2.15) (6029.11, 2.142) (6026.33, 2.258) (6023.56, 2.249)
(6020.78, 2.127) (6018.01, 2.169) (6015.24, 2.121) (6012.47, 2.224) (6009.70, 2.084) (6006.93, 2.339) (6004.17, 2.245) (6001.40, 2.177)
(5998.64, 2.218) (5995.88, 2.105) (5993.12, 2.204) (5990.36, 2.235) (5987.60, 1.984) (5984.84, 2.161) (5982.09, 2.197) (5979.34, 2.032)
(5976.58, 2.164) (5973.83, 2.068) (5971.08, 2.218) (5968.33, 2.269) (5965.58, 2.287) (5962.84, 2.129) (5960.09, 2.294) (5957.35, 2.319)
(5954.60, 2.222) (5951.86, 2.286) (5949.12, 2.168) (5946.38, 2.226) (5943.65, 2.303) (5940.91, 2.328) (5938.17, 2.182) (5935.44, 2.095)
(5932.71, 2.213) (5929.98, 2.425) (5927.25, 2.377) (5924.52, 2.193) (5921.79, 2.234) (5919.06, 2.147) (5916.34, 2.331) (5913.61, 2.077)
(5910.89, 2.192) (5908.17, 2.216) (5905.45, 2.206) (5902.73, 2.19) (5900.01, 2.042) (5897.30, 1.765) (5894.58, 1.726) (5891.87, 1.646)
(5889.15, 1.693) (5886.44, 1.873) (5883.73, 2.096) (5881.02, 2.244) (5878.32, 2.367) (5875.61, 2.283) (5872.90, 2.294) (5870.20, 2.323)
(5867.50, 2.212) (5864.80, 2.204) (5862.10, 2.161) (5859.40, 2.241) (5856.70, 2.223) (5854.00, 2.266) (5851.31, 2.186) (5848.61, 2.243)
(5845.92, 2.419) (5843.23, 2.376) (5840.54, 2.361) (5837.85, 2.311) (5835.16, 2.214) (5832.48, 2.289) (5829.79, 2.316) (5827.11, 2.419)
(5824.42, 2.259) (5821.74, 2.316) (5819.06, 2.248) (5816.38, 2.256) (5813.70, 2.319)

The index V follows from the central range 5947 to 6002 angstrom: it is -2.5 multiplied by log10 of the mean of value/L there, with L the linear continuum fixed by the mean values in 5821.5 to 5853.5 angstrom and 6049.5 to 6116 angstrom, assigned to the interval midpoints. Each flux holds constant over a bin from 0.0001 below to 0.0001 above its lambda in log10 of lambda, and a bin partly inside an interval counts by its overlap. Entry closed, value 0.05 mag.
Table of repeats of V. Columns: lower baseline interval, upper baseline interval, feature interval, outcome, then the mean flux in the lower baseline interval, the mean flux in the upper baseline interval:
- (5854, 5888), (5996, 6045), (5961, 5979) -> 0.01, 2.21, 2.2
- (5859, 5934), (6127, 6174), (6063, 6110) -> -0.05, 2.14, 2.17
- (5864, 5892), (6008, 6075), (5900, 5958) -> -0.03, 2.13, 2.23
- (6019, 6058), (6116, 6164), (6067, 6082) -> -0.04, 2.24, 2.21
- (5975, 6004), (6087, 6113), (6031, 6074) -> -0.03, 2.15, 2.25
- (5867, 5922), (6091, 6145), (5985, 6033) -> -0.01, 2.1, 2.23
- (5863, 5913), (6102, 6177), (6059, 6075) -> -0.06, 2.09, 2.2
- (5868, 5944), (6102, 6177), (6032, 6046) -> -0.03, 2.14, 2.2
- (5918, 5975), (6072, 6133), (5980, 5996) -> 0.05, 2.24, 2.26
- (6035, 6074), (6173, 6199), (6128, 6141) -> 0.01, 2.27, 2.19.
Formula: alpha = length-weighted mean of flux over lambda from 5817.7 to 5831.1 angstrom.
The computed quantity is 2.31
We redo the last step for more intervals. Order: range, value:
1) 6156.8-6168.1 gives 2.11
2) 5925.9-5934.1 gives 2.34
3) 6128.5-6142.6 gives 2.18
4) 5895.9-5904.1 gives 2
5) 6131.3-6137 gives 2.26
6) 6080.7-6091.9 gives 2.25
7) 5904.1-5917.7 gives 2.2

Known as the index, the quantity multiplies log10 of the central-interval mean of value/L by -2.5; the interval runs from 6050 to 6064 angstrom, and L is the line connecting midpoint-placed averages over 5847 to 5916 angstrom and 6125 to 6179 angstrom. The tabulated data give -0.052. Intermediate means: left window 2.12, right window 2.17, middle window 2.26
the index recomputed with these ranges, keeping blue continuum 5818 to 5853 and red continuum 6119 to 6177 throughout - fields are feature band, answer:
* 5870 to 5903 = 0.13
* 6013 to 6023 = 0.04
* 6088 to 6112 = -0.02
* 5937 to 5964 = 0.01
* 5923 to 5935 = -0.01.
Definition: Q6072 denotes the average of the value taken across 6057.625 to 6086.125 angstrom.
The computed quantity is 2.27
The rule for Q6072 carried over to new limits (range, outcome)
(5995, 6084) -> 2.24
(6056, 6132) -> 2.25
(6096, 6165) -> 2.21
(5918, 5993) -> 2.21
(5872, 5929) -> 2.1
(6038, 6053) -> 2.31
